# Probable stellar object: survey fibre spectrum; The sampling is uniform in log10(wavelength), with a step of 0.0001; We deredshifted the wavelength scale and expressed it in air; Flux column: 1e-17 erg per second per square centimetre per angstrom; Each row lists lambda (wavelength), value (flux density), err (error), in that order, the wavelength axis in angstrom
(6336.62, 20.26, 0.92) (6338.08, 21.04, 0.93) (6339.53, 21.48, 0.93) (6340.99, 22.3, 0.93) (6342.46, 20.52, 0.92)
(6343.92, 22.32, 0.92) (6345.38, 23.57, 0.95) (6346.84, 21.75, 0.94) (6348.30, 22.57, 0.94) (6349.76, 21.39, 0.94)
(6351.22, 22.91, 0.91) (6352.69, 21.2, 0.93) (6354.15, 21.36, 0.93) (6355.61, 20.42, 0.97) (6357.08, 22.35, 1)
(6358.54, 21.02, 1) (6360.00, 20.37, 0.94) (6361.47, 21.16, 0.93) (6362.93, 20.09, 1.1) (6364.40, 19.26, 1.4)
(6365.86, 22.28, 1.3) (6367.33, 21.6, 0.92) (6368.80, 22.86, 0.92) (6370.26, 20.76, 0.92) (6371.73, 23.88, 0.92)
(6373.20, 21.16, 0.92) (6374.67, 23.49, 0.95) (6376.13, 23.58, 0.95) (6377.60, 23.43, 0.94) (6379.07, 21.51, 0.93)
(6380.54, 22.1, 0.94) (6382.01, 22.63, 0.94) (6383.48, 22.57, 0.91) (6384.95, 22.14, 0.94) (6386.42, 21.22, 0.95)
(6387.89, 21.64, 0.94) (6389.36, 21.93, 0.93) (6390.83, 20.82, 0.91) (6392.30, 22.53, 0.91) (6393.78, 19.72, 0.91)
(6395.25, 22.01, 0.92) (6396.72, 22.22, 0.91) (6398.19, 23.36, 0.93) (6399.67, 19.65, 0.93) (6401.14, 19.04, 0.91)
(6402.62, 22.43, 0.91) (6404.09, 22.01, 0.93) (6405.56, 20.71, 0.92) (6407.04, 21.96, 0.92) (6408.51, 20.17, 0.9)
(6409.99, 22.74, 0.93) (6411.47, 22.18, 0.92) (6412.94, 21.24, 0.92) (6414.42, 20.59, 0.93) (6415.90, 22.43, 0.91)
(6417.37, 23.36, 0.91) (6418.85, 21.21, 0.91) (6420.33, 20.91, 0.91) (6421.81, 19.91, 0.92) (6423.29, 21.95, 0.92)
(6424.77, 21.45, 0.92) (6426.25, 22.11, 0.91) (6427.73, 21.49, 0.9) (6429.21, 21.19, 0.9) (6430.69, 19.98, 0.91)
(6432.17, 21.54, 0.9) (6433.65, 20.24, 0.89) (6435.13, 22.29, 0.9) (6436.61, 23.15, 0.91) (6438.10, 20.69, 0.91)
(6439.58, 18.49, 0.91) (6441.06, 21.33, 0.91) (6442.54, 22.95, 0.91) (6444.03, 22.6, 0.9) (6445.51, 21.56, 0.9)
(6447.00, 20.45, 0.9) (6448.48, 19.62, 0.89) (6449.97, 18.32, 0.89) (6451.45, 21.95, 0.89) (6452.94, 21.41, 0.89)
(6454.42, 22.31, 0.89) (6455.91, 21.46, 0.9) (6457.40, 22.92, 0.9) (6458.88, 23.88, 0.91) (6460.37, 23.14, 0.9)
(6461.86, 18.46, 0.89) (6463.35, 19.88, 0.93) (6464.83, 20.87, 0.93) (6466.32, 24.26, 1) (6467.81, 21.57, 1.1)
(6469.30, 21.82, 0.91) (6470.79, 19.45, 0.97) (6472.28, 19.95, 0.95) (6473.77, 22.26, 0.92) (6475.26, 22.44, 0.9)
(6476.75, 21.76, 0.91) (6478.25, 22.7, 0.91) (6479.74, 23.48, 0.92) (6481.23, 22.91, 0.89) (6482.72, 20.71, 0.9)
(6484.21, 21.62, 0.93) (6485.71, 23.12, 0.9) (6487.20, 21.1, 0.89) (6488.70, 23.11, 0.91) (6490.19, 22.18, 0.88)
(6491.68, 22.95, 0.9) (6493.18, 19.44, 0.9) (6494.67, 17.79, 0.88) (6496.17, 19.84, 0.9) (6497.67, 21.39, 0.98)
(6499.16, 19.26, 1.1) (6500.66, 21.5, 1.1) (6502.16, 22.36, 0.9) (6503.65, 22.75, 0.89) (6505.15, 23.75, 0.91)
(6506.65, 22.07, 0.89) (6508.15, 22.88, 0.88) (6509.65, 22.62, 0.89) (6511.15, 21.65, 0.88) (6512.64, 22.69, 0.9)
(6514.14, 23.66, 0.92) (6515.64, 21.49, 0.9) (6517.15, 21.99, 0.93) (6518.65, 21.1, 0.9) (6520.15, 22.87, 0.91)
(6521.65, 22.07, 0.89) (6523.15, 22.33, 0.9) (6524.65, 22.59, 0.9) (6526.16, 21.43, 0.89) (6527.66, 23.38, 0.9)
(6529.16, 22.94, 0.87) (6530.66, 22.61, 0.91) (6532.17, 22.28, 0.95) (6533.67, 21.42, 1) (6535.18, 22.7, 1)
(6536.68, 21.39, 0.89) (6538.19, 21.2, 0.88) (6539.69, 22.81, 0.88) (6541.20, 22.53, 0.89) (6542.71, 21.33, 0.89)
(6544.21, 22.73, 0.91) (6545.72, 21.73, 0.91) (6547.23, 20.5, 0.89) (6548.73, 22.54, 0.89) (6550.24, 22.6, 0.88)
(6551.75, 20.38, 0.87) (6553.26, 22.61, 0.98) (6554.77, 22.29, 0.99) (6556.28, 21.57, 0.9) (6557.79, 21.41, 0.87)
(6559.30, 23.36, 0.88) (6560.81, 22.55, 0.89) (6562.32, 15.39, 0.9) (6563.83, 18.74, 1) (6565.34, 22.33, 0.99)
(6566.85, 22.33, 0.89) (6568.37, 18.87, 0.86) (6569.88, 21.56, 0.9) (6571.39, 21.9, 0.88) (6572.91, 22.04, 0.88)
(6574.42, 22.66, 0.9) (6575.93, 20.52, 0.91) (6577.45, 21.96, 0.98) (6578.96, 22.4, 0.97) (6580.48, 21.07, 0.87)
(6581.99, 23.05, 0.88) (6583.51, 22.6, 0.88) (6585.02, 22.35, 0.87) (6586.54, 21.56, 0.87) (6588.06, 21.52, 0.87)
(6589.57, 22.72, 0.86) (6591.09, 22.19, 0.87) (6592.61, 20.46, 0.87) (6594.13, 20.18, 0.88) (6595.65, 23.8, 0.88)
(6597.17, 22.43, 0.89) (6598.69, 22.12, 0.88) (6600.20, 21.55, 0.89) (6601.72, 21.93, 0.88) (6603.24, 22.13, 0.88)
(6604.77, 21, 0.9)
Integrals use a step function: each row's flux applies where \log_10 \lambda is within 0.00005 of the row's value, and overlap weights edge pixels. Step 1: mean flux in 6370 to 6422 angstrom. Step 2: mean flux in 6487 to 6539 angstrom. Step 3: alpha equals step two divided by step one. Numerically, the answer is 1.01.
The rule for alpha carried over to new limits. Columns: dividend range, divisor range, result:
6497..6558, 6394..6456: 1.04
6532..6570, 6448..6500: 1.00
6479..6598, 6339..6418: 1.00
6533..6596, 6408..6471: 1.01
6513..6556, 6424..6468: 1.03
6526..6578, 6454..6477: 1.00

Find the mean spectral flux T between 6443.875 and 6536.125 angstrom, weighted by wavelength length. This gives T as 21.8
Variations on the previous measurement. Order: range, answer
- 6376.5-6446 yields 21.6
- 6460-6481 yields 21.6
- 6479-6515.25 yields 21.9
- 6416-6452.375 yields 21.2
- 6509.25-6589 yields 21.9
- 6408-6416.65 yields 21.6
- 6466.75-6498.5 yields 21.5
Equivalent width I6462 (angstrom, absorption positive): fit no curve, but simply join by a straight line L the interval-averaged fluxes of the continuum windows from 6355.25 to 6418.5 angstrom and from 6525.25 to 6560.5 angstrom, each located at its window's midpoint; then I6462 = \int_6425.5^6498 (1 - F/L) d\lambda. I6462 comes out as 1.5 angstrom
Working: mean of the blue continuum 21.7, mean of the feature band 21.4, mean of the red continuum 22.1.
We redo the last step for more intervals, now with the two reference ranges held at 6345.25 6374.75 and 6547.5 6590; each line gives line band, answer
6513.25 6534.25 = -0.7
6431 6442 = 0.3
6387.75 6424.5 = 0.2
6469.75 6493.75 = -0.3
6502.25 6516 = -0.7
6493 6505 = 0.5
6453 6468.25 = -0.2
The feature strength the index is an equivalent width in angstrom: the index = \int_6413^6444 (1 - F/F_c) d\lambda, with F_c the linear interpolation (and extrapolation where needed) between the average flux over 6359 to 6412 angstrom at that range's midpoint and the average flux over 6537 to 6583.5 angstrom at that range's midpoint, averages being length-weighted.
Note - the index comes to 0.4 angstrom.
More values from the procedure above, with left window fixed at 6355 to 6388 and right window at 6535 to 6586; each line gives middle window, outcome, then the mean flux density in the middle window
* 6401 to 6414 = 0.2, 21.5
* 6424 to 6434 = 0.3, 21.2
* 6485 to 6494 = -0.1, 22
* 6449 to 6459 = 0.1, 21.6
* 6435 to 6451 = 0.5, 21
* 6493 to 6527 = -0.1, 21.8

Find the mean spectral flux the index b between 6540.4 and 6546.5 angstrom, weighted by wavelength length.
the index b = 22.1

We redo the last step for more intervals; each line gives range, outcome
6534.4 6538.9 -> 21.7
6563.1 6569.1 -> 20.6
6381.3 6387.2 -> 22.1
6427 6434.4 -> 20.9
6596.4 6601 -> 22.1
